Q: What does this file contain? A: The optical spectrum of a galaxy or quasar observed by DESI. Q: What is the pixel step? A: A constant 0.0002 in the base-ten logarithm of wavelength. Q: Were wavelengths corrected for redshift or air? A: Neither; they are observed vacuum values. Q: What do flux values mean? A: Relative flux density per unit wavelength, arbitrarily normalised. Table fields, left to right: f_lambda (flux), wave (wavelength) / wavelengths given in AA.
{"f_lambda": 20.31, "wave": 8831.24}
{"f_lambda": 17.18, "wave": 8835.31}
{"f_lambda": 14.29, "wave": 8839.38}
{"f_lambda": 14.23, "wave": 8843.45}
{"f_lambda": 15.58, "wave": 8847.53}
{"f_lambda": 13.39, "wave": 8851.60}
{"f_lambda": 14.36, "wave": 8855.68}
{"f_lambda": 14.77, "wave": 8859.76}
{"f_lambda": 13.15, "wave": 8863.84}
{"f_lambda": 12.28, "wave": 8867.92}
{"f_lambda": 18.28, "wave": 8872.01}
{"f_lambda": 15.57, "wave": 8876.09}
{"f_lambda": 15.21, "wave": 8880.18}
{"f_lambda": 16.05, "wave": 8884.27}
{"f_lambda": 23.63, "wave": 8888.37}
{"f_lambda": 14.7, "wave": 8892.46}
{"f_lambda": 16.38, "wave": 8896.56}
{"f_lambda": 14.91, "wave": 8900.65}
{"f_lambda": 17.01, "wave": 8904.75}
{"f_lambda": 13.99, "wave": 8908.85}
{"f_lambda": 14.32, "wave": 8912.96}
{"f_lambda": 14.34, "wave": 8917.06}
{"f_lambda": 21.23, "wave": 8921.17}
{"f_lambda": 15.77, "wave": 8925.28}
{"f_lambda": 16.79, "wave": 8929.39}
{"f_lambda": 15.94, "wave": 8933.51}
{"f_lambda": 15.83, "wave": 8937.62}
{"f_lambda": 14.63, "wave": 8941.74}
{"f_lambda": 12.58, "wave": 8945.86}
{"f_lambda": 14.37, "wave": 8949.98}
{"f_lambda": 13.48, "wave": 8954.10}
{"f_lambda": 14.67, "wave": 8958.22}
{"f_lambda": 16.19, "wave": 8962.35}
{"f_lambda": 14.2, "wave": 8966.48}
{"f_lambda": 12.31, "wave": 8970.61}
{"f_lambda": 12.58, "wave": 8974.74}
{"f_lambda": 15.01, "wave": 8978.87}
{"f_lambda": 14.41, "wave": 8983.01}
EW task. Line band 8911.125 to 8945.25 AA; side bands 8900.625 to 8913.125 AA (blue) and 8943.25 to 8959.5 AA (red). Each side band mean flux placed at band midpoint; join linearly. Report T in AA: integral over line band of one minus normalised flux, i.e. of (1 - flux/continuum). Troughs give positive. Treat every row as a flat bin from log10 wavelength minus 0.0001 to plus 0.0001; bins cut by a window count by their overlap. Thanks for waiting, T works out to -3.4 AA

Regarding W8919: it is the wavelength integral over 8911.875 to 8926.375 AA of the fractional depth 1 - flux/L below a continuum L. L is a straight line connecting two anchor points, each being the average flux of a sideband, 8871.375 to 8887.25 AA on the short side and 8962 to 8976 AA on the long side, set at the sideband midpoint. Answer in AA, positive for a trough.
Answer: -1.32 AA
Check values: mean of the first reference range 16.5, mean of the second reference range 13.6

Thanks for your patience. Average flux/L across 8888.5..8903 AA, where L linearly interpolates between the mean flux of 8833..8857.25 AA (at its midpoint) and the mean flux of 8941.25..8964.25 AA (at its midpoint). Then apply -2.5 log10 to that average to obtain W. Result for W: -0.13 mag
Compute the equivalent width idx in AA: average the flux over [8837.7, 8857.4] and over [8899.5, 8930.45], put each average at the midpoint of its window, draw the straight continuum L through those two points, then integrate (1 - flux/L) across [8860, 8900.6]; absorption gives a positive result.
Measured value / -2.2 AA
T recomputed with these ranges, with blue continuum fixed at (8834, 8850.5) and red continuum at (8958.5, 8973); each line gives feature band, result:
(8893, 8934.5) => -4.0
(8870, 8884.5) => -1.4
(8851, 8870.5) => 1.6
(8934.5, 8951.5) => 0.0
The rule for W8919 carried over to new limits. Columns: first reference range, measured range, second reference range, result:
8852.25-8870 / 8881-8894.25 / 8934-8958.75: -3.9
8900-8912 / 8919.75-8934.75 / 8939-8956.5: -2.9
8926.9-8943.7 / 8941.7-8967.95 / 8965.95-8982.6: 0.7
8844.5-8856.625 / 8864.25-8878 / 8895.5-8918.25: -0.4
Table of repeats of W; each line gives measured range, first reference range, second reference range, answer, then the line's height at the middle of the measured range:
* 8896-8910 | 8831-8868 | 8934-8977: -0.080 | 14.5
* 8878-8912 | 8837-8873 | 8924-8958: -0.125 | 14.6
